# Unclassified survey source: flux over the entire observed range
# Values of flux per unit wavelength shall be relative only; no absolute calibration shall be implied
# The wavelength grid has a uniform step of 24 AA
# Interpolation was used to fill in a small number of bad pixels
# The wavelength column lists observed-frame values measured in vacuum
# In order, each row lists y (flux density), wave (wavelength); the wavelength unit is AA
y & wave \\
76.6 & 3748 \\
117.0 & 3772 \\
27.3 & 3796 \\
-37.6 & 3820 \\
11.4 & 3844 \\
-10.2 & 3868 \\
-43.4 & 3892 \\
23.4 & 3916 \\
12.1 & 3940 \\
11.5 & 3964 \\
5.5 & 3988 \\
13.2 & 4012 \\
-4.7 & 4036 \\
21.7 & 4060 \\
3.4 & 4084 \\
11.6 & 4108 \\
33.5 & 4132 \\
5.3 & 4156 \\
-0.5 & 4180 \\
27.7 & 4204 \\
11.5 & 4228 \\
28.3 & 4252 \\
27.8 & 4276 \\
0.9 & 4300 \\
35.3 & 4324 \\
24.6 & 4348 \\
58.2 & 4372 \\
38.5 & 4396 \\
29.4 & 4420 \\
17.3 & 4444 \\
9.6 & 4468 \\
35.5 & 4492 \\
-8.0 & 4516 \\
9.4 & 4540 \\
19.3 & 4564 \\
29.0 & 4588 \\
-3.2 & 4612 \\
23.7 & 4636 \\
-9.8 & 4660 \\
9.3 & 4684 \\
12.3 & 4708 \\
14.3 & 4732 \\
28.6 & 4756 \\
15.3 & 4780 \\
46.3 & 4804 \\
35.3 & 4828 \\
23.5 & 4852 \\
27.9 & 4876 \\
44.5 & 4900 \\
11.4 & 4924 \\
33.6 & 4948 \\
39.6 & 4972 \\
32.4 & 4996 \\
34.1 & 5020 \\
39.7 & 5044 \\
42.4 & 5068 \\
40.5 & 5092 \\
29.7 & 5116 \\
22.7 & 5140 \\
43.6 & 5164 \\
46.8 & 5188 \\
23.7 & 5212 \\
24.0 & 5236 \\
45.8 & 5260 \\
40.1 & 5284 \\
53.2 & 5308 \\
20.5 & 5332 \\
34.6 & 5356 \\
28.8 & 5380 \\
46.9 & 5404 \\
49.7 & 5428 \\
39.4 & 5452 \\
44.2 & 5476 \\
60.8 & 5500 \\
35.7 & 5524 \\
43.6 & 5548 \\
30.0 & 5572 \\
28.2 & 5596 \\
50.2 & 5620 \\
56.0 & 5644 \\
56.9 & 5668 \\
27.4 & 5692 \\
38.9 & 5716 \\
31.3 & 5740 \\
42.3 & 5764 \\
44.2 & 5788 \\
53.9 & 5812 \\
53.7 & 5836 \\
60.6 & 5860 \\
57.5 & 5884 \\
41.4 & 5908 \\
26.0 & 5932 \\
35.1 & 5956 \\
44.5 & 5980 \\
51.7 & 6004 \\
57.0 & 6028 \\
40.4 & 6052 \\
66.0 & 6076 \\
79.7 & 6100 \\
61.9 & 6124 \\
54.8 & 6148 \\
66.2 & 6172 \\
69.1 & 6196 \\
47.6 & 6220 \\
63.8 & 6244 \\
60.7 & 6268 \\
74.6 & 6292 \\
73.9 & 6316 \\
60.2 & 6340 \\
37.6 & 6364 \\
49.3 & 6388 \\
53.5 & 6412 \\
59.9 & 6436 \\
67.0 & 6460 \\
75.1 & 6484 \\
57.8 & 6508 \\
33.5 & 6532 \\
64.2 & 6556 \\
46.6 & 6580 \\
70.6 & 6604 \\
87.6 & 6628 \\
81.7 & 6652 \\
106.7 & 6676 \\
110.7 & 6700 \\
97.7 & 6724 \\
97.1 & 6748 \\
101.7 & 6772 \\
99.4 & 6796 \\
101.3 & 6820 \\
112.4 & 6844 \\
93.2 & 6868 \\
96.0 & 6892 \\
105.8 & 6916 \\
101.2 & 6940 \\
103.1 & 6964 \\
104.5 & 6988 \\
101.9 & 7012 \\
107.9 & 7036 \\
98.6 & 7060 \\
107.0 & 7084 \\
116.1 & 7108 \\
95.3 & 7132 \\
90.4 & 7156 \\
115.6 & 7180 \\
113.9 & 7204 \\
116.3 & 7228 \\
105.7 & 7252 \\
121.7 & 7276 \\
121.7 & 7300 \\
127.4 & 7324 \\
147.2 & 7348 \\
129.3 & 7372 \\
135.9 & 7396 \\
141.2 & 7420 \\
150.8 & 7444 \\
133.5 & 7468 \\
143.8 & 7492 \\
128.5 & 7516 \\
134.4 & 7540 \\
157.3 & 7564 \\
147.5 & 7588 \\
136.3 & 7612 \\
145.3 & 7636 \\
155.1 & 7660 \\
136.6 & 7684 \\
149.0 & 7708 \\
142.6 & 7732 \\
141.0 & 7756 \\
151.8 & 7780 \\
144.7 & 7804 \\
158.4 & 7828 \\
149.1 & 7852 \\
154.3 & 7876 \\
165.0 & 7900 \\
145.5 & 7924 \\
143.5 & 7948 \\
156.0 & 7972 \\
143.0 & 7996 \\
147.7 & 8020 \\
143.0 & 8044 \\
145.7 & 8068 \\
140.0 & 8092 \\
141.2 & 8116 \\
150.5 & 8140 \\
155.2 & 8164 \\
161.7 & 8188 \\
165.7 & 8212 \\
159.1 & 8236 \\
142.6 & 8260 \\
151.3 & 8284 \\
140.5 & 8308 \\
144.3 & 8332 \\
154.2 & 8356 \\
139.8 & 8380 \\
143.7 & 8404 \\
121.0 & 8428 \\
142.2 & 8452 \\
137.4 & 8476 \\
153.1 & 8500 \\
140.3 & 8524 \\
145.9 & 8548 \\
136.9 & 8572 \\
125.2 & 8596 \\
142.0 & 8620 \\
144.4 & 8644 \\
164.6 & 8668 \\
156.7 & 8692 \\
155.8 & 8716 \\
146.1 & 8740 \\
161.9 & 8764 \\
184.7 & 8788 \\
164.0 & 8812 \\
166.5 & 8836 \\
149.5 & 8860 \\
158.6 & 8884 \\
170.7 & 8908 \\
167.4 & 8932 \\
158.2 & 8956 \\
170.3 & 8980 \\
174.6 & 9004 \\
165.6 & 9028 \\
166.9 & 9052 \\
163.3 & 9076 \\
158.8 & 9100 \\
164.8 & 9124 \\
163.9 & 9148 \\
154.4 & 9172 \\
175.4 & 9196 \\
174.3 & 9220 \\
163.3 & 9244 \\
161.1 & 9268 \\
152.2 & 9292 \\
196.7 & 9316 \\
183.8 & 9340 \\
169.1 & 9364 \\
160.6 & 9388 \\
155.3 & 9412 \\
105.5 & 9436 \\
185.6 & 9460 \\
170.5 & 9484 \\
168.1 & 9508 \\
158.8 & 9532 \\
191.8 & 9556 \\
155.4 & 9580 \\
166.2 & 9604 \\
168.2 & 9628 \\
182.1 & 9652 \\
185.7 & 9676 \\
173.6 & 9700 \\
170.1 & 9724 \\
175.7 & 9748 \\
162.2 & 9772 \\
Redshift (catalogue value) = 0.660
